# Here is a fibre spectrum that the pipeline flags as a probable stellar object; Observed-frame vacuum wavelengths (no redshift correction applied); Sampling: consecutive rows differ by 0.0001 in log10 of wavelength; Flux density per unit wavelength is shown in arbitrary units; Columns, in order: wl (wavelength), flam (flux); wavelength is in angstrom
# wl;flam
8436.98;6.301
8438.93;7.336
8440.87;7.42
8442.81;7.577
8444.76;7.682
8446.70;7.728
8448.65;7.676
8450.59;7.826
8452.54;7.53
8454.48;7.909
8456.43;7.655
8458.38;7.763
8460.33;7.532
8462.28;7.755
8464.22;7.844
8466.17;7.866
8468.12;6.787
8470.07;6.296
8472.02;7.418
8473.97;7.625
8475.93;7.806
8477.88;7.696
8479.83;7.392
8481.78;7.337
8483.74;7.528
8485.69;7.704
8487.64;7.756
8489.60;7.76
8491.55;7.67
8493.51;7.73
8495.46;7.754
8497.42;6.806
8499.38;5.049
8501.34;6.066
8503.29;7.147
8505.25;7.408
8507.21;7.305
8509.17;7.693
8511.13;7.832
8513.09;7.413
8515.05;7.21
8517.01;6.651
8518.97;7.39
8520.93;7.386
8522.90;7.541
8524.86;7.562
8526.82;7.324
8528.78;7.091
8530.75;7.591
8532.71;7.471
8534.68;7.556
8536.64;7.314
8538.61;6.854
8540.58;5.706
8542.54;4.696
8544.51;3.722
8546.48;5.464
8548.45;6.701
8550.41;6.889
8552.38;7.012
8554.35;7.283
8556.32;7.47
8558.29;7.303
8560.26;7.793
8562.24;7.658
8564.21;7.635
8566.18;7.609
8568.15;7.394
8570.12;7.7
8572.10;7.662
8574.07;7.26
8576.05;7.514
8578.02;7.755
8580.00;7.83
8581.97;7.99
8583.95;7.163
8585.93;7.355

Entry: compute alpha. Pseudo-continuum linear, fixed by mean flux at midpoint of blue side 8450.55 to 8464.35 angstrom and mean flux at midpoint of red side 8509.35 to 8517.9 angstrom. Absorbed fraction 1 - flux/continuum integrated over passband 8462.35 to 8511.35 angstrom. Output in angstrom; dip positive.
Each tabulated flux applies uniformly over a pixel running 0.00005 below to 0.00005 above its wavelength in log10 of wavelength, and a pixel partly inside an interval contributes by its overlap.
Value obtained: 1.2 angstrom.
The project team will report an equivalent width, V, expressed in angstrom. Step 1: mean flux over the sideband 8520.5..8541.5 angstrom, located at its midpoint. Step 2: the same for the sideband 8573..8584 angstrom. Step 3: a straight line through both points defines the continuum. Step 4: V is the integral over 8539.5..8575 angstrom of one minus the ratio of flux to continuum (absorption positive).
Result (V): 3.0 angstrom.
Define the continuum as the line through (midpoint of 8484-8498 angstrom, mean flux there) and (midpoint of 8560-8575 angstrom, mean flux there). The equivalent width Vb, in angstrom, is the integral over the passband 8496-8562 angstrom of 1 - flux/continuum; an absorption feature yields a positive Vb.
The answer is 6.0 angstrom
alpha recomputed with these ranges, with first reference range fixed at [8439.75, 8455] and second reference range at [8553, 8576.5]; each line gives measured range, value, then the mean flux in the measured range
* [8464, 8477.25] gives 0.48 angstrom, 7.36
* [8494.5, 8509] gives 1.44 angstrom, 6.84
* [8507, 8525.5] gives 0.43 angstrom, 7.4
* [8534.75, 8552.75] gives 3.48 angstrom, 6.09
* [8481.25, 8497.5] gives 0.00 angstrom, 7.61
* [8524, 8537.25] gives 0.25 angstrom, 7.42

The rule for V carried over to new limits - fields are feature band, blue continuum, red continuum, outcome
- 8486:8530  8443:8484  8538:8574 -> -0.37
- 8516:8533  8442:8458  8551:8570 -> 0.47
